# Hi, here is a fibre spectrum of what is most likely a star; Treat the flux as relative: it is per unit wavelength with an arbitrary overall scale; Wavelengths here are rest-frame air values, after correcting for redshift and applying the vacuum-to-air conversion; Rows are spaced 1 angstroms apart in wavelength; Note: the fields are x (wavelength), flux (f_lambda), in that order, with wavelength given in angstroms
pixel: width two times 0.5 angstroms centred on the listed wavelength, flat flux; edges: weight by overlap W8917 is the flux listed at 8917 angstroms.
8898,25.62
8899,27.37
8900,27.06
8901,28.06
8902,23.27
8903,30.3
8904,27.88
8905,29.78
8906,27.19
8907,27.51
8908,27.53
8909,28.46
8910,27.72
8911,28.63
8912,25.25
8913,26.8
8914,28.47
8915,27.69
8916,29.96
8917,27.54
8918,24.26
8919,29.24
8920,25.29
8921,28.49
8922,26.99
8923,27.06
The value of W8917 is 27.54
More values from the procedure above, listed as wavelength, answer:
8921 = 28.49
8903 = 30.3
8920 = 25.29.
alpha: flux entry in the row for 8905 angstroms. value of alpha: 29.78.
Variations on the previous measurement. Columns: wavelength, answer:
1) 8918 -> 24.26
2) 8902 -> 23.27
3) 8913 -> 26.8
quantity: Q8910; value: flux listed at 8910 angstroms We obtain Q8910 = 27.72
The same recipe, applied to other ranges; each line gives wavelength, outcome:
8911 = 28.63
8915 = 27.69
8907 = 27.51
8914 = 28.47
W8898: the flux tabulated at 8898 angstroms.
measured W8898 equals 25.62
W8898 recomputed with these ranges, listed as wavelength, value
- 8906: 27.19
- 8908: 27.53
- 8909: 28.46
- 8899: 27.37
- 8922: 26.99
